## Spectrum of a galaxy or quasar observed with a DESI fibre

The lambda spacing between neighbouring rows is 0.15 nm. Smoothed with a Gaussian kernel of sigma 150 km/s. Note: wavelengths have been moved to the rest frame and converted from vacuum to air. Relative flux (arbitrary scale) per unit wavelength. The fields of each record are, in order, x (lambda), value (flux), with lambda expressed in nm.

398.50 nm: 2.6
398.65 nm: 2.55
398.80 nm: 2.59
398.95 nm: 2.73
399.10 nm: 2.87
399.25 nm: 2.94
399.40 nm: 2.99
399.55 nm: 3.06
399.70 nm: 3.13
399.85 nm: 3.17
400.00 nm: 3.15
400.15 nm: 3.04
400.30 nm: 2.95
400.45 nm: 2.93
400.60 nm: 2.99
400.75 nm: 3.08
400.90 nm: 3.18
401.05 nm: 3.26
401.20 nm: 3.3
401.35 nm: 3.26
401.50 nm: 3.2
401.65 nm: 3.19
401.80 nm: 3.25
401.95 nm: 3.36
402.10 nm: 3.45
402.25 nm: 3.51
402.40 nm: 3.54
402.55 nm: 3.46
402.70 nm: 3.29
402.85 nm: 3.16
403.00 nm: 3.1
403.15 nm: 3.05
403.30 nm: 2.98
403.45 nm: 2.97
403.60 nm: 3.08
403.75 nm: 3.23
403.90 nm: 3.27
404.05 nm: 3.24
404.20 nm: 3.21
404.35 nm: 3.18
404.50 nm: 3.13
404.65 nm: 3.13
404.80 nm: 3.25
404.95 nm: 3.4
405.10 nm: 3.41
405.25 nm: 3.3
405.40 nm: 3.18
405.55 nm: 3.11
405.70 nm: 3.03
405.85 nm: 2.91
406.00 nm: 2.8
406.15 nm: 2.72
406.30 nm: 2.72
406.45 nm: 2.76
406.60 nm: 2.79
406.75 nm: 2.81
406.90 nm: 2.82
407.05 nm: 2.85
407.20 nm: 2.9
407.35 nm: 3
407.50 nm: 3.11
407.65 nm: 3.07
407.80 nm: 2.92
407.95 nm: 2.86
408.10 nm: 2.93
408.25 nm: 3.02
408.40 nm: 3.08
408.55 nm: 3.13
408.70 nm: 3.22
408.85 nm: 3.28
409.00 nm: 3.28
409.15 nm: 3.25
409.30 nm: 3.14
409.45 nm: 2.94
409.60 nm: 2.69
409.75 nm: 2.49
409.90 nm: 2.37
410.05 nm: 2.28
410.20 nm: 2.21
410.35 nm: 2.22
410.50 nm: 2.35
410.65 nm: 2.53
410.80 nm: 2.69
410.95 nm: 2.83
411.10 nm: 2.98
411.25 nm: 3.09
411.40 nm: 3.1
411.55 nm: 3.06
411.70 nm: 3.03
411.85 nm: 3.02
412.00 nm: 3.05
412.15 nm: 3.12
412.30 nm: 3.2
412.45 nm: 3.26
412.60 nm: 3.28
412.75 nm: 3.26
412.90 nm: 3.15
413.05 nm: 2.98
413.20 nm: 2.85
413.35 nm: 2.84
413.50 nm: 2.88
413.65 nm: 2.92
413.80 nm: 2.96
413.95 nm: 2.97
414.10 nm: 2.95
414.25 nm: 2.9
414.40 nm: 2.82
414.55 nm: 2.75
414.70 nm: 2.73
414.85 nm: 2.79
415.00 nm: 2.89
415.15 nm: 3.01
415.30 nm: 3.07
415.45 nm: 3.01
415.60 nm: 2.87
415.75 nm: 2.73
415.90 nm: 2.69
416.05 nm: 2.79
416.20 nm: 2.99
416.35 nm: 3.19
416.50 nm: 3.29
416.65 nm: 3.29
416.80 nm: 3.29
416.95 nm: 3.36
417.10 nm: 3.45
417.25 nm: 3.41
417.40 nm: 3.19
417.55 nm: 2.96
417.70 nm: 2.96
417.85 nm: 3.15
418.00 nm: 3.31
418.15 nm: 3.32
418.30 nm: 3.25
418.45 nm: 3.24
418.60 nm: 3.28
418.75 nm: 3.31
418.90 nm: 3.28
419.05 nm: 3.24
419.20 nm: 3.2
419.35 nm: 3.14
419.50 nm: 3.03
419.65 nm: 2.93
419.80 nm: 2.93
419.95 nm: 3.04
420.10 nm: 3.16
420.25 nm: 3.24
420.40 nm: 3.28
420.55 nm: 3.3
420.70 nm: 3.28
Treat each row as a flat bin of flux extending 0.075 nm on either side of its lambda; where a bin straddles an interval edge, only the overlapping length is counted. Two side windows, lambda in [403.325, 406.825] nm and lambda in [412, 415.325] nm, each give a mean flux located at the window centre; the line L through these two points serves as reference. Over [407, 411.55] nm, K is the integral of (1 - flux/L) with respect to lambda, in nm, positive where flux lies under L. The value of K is 0.245 nm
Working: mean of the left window 3.07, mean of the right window 2.98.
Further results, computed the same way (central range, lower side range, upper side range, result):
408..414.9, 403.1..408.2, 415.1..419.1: 0.40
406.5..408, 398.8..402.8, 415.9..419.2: 0.12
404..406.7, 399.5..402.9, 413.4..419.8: 0.09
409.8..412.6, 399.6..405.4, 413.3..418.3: 0.25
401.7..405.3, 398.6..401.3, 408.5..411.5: -0.39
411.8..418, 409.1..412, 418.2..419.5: -0.07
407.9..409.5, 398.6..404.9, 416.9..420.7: 0.03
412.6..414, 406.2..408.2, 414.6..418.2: 0.01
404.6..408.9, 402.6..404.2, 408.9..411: -0.17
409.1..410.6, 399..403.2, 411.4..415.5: 0.23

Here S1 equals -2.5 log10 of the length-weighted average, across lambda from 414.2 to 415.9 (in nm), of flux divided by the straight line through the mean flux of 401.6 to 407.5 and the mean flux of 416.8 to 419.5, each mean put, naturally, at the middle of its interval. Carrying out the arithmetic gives 0.12 mag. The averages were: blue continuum 3.12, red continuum 3.23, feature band 2.86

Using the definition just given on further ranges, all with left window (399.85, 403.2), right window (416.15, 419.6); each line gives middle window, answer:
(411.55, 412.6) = 0.03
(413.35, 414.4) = 0.11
